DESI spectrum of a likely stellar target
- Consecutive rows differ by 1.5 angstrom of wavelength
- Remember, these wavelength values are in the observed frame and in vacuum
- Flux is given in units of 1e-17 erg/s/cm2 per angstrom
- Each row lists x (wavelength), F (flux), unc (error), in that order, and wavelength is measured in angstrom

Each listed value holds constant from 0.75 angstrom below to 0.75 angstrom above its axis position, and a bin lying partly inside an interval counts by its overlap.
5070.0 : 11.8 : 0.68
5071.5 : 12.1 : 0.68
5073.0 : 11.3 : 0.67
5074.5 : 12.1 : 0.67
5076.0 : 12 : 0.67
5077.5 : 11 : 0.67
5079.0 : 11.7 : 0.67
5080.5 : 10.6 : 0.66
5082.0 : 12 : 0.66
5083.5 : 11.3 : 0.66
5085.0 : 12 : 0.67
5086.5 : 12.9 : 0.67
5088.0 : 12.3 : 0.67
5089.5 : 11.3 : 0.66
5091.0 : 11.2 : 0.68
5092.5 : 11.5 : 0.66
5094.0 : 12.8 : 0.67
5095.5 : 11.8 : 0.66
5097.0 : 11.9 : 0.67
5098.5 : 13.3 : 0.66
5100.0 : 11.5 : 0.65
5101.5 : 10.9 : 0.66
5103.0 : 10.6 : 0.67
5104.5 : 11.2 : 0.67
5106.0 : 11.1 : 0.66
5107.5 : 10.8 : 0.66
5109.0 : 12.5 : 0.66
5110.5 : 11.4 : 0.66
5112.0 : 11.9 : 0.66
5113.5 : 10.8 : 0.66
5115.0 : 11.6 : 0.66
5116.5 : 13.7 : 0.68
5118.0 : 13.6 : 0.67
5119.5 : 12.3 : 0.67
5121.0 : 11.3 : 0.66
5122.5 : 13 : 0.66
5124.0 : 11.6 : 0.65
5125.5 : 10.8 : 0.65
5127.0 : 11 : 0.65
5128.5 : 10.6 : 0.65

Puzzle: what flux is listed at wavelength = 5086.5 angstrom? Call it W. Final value 12.9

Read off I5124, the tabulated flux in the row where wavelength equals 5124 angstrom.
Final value 11.6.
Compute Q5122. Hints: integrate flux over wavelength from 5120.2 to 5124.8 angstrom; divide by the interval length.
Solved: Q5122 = 12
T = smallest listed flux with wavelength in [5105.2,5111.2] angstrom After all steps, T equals 10.8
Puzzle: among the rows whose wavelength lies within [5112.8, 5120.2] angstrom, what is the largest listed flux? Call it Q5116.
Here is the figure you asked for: 13.7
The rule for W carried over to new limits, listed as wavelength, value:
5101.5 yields 10.9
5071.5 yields 12.1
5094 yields 12.8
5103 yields 10.6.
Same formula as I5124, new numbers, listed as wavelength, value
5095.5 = 11.8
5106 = 11.1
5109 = 12.5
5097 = 11.9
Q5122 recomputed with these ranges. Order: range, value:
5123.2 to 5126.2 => 11.2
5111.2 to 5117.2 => 12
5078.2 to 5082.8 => 11.4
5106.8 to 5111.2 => 11.6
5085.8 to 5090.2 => 12.2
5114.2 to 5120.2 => 12.8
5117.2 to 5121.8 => 12.4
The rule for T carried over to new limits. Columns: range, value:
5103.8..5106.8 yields 11.1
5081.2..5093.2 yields 11.2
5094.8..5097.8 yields 11.8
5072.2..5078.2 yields 11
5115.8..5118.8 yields 13.6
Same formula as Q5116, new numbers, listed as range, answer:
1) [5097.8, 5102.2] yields 13.3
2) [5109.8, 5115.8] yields 11.9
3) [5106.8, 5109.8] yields 12.5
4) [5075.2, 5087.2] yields 12.9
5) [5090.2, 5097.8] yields 12.8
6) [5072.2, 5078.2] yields 12.1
